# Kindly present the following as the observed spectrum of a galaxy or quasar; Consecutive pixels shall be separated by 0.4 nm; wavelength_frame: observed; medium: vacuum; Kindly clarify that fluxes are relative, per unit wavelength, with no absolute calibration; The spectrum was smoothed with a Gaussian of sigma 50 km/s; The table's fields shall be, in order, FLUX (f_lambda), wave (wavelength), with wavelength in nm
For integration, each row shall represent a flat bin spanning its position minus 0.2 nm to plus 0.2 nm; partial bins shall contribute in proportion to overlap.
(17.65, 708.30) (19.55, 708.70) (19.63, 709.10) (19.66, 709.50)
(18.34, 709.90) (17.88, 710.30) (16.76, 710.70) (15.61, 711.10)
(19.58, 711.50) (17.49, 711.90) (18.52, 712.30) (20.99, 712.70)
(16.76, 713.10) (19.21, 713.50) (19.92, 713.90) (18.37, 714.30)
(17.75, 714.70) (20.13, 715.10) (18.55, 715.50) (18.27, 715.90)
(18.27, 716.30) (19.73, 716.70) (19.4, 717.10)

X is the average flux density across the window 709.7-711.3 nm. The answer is 17.1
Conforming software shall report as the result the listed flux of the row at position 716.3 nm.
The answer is 18.27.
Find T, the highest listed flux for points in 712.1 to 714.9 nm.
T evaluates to 20.99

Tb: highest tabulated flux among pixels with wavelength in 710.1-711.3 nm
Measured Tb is 17.88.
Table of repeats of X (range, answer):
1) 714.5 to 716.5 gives 18.6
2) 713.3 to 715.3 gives 19.1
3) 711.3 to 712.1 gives 18.5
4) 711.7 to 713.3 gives 18.4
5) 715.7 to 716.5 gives 18.3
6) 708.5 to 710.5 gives 19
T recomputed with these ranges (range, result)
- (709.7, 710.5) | 18.34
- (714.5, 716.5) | 20.13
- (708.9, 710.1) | 19.66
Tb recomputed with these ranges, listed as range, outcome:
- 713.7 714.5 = 19.92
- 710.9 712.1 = 19.58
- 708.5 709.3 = 19.63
